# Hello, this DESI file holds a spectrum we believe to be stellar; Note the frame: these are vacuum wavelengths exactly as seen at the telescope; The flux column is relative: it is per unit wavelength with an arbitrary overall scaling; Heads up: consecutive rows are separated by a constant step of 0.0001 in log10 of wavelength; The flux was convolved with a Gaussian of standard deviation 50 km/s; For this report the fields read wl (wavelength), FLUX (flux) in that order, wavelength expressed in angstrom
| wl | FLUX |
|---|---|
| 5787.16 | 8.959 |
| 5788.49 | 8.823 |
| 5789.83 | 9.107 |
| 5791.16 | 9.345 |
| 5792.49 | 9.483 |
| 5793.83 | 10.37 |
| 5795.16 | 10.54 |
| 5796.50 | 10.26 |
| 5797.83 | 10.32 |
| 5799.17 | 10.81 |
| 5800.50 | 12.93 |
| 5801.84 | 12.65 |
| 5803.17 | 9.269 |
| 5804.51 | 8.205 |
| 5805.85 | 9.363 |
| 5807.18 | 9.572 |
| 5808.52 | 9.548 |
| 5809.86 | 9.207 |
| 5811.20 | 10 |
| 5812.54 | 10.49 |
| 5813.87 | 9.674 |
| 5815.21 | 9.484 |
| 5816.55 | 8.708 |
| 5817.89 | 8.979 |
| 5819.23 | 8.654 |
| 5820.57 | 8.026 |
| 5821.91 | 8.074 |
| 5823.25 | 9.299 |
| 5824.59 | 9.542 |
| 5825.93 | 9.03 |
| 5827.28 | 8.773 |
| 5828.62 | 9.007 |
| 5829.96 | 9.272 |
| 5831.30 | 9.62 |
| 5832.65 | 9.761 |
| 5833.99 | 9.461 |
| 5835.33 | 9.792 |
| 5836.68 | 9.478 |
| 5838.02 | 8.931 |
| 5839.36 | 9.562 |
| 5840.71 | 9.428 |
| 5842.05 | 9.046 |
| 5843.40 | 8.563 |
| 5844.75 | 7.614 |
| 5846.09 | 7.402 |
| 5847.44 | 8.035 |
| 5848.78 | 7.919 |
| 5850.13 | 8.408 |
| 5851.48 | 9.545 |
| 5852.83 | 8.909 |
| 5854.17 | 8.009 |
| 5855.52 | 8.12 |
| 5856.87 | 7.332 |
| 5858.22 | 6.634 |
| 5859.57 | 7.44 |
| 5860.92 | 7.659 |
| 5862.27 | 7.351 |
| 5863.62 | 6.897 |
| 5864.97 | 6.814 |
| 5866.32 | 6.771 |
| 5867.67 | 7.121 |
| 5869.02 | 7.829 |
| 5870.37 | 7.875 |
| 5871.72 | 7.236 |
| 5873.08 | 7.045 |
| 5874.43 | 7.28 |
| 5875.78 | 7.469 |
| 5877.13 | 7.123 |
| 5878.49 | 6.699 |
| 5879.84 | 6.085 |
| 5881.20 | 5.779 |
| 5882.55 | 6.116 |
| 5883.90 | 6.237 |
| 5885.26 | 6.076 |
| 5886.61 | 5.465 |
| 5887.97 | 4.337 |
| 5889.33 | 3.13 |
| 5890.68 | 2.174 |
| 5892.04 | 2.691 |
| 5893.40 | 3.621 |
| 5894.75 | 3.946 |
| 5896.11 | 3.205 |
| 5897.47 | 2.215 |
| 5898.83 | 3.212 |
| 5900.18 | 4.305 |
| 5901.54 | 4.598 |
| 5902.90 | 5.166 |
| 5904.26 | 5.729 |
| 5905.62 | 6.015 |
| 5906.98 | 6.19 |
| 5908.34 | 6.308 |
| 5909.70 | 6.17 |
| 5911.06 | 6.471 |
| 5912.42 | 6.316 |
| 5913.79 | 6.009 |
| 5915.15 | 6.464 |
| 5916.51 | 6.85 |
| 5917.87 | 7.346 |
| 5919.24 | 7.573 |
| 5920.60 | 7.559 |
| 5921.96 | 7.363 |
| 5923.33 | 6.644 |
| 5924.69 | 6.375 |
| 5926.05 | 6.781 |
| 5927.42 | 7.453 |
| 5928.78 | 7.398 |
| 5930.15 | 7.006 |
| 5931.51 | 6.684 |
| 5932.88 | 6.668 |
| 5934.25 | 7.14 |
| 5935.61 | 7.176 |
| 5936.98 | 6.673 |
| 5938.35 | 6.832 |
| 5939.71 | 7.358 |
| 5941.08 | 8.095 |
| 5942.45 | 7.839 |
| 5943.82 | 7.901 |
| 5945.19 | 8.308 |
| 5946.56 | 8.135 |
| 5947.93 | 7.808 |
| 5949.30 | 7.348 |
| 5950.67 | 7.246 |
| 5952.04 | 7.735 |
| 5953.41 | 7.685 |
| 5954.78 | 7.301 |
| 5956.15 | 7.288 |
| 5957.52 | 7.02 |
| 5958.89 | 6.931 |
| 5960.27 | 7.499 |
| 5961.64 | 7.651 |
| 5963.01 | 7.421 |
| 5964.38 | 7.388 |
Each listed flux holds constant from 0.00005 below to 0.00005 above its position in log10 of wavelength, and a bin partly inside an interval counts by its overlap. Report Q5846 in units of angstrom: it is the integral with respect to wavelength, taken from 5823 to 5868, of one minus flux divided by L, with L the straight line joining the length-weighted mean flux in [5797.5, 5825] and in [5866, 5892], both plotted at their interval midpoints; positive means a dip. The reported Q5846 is -3.2 angstrom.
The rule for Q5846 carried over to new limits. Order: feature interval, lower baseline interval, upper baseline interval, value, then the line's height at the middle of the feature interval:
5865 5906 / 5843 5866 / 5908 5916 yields 9.3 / 6.98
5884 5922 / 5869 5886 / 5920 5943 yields 9.5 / 6.94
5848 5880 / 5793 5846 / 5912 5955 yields 4.1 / 8.61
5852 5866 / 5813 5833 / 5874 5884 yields -0.1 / 7.48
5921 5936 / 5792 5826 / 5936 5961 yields 1.6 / 7.81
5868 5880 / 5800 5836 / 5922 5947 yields 1.7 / 8.4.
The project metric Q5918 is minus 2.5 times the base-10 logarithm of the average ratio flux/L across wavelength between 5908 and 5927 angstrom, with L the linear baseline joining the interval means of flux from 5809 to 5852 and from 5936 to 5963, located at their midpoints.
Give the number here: 0.17 mag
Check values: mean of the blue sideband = 9.02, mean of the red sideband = 7.5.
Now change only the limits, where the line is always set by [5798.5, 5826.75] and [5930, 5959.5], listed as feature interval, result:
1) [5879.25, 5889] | 0.43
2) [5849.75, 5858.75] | 0.10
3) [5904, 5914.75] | 0.28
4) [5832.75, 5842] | -0.03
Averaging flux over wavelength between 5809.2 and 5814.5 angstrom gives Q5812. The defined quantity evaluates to 9.85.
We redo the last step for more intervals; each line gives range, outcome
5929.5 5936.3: 6.94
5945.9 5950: 7.76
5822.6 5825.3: 9.42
